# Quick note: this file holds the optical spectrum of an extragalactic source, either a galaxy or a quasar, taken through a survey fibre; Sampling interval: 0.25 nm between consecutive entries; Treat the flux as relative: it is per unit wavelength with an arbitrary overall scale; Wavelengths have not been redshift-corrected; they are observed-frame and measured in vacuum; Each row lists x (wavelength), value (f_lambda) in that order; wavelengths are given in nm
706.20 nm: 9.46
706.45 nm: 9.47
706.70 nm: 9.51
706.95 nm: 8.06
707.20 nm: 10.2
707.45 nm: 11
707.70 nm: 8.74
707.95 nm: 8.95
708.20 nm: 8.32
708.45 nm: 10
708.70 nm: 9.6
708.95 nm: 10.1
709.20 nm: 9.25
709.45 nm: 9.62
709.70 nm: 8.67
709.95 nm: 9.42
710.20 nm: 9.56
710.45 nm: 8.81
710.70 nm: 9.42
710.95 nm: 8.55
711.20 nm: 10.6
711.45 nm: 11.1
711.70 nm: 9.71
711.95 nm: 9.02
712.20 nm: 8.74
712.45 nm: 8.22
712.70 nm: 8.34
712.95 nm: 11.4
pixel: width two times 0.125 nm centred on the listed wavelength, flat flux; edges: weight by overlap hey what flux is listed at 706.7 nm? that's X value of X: 9.51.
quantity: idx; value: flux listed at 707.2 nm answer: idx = 10.2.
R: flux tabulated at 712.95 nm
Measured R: 11.4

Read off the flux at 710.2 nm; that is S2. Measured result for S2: 9.56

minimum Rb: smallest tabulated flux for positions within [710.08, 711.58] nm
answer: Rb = 8.55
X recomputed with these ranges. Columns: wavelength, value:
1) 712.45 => 8.22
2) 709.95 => 9.42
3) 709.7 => 8.67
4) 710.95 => 8.55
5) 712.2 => 8.74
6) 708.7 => 9.6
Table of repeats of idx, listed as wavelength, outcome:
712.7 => 8.34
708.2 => 8.32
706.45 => 9.47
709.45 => 9.62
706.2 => 9.46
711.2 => 10.6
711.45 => 11.1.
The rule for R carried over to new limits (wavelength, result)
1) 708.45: 10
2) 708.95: 10.1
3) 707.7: 8.74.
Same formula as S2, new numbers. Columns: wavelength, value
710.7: 9.42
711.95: 9.02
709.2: 9.25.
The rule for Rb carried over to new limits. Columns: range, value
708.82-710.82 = 8.67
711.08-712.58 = 8.22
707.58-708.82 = 8.32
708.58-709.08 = 9.6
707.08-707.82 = 8.74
